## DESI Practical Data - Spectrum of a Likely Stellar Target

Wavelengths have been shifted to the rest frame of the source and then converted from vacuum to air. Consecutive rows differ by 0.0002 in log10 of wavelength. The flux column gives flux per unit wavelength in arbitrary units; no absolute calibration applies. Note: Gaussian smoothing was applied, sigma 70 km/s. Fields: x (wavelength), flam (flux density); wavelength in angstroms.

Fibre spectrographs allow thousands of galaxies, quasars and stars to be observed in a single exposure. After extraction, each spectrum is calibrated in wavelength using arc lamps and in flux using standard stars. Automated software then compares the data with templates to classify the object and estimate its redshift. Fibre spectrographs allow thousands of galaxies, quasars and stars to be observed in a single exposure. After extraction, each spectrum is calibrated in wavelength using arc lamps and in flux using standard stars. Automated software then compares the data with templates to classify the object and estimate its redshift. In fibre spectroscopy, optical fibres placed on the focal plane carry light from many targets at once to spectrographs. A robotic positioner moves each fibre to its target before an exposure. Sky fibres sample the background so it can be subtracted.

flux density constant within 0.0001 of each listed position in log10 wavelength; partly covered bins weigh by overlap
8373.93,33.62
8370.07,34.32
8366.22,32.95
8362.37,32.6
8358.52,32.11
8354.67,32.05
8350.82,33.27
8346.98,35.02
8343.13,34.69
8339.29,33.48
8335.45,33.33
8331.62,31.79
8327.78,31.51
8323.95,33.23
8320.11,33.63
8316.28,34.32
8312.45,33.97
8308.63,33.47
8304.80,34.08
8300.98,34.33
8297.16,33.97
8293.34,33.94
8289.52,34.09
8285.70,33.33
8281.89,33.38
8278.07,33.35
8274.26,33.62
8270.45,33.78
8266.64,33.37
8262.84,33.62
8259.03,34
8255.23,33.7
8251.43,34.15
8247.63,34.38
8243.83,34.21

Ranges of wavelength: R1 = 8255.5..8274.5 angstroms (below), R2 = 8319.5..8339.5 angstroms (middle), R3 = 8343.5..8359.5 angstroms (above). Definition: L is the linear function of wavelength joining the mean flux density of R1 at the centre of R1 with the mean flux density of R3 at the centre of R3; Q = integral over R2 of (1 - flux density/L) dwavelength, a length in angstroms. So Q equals 0.4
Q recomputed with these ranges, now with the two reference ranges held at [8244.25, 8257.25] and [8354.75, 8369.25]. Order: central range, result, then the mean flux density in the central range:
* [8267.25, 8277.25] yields 0.1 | 33.6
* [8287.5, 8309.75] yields -0.4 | 34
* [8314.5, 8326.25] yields -0.2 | 33.6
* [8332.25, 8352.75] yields -0.6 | 33.8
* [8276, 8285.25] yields 0.1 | 33.4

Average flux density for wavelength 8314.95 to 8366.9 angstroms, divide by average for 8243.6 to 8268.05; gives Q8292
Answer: 0.98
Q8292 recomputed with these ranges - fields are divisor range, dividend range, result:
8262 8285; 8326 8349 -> 0.99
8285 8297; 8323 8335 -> 0.95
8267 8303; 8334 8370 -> 0.99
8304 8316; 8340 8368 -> 0.98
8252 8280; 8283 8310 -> 1.01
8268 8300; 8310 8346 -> 0.99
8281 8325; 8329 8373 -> 0.98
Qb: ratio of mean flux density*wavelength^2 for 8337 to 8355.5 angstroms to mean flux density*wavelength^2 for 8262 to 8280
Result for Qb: 1.03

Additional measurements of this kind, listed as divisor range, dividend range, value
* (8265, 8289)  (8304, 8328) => 1.01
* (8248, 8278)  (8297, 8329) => 1.01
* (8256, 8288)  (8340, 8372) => 1.01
